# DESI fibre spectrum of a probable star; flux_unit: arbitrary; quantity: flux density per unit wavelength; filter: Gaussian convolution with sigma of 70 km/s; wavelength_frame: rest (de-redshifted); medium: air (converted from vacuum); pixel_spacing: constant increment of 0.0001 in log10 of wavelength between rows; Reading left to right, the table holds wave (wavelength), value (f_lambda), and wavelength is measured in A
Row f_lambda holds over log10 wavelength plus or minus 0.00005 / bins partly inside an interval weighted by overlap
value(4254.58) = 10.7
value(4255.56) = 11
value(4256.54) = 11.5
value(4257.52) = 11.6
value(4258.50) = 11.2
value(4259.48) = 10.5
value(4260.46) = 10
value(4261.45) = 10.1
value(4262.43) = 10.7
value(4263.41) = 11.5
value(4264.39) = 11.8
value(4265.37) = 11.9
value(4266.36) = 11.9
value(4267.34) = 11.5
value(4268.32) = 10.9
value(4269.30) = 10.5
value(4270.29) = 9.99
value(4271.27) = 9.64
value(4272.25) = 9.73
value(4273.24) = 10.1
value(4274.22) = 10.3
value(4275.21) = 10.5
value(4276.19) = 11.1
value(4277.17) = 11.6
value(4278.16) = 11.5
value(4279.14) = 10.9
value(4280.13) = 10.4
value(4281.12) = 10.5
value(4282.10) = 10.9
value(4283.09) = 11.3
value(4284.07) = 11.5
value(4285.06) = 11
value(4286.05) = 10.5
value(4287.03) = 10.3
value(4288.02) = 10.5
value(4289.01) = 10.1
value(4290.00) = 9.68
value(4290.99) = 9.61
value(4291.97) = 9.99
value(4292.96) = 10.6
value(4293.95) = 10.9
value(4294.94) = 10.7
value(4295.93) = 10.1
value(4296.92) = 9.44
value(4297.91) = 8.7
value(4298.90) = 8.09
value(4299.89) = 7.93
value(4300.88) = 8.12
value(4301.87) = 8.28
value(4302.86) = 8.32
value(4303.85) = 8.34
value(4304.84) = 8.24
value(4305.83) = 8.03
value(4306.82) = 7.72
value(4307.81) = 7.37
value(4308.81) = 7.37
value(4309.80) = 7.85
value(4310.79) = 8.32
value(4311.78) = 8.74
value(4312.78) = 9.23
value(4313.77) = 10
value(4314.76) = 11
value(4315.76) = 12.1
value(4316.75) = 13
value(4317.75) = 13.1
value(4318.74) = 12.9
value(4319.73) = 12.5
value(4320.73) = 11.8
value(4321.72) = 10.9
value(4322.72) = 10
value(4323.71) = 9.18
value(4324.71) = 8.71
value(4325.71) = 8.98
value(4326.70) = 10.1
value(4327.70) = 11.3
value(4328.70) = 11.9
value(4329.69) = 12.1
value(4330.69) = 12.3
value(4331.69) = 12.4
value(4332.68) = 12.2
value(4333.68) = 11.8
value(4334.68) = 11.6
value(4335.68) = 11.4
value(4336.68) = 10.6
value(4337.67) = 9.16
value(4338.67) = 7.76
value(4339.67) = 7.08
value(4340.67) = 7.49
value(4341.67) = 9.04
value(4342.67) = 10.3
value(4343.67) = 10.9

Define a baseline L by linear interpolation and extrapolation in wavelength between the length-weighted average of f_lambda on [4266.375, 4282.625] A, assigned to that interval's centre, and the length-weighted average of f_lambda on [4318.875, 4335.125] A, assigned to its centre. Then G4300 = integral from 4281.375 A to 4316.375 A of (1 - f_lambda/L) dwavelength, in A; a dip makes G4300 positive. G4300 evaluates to 4.5 A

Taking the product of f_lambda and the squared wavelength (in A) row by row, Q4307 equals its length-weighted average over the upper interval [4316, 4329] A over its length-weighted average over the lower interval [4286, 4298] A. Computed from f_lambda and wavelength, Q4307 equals 1.1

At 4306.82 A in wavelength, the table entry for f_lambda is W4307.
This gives 7.72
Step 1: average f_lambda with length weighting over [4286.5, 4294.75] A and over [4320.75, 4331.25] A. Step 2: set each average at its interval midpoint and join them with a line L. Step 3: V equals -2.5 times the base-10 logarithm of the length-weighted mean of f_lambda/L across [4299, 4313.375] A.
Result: 0.27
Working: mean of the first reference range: 10.2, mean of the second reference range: 10.6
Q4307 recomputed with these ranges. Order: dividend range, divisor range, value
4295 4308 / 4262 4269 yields 0.75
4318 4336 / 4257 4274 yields 1.07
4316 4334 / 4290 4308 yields 1.29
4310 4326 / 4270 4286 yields 1.01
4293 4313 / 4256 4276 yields 0.81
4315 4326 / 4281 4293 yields 1.09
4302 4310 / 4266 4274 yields 0.77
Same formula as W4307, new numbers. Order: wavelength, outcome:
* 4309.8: 7.85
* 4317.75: 13.1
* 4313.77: 10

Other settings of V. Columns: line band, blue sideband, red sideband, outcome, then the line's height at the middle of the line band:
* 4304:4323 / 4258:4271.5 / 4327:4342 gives 0.070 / 10.7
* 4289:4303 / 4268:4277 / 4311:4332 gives 0.140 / 10.7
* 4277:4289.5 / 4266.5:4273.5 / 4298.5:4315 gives -0.120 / 9.69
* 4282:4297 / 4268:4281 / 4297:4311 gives -0.129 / 9.29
